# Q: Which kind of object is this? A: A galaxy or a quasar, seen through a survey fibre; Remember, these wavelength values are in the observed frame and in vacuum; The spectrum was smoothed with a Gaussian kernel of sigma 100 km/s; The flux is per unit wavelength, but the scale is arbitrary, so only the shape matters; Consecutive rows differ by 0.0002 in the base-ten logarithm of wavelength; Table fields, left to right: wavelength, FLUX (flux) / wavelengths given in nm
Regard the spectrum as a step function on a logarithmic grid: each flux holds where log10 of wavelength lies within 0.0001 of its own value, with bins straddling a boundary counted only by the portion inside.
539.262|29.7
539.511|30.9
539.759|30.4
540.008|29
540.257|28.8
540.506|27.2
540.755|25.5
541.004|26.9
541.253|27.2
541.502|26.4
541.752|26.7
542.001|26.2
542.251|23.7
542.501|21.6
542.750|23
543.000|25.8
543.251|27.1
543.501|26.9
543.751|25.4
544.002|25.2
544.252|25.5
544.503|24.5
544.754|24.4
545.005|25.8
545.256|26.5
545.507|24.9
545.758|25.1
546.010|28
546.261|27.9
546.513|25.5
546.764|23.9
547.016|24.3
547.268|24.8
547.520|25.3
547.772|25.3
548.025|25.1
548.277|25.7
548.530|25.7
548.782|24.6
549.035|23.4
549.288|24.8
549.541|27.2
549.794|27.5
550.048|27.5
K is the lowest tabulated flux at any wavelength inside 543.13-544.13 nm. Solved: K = 25.2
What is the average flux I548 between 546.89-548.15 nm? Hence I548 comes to 25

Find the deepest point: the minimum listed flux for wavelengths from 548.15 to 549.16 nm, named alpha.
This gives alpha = 23.4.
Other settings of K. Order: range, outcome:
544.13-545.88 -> 24.4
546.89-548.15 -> 24.3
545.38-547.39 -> 23.9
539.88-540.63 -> 27.2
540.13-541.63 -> 25.5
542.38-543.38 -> 21.6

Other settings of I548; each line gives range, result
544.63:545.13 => 25.1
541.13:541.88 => 26.8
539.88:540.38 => 28.9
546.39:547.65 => 24.8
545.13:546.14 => 26.1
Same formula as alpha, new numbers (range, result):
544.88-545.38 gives 25.8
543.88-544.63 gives 24.5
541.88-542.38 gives 23.7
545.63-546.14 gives 25.1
